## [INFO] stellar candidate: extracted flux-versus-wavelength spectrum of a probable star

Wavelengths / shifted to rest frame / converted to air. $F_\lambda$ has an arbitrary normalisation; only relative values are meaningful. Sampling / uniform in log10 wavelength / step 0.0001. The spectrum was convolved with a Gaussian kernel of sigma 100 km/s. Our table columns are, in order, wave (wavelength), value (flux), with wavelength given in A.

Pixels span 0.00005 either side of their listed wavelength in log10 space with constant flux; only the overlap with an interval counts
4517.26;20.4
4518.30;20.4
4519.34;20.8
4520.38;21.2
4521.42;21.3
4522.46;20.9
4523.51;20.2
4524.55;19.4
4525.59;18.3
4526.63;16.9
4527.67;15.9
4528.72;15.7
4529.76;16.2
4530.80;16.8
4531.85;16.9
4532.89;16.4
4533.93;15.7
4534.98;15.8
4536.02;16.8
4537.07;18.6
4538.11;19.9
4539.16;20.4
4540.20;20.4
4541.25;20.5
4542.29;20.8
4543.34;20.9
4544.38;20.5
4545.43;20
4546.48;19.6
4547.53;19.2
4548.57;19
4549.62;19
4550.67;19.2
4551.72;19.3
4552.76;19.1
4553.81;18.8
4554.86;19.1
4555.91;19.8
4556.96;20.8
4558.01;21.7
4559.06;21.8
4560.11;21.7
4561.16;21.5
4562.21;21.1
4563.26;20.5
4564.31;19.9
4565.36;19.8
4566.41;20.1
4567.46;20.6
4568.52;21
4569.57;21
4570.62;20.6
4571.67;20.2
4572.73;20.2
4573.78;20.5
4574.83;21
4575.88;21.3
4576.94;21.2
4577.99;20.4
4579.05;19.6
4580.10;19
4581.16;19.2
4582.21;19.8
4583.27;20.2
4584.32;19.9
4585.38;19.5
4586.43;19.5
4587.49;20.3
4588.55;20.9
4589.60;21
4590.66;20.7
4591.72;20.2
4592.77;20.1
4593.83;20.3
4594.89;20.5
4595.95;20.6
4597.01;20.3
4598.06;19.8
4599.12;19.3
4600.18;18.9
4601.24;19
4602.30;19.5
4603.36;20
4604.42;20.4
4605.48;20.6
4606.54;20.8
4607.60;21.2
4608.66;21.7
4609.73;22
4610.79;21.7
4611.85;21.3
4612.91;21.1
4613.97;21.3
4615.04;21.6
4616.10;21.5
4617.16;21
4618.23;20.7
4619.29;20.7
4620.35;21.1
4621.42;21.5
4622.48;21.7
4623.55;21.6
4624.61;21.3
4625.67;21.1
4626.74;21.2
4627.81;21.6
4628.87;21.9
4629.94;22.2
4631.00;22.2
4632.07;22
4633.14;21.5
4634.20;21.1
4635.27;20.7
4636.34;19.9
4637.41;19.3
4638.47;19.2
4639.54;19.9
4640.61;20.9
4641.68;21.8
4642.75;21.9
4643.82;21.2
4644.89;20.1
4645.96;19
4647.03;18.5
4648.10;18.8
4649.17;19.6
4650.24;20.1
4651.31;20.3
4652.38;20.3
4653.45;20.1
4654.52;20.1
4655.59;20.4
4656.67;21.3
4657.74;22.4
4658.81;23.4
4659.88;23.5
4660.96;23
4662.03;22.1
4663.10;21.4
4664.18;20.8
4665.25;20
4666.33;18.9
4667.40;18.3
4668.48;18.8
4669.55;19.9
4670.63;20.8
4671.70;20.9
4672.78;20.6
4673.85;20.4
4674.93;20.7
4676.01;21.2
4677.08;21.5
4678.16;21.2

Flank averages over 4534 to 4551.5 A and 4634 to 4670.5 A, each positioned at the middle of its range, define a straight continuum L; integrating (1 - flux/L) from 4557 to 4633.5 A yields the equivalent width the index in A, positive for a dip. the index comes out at -3.29 A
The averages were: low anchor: 19.3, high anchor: 20.5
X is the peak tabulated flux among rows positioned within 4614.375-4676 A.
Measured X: 23.5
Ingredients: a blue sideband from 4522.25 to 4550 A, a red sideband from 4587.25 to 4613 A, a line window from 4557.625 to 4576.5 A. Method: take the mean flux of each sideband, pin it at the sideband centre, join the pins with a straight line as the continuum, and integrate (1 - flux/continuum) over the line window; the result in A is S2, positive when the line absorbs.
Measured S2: -1.3 A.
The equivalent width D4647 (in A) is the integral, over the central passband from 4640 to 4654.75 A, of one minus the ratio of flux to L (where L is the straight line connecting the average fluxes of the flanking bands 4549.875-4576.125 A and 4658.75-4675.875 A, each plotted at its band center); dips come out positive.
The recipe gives 0.4 A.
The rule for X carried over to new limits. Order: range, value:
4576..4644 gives 22.2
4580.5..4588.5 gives 20.3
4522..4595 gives 21.8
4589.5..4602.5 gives 21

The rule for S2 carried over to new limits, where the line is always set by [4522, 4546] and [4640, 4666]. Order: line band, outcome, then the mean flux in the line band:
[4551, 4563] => -1.0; 20.4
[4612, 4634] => -1.3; 21.4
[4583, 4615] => -1.1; 20.4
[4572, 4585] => -0.6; 20.2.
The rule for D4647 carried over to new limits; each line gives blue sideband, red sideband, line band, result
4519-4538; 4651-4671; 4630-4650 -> -0.1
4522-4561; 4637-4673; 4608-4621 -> -0.9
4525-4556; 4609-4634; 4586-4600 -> 0.1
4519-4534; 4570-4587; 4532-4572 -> -1.2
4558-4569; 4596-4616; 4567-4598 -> 0.6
